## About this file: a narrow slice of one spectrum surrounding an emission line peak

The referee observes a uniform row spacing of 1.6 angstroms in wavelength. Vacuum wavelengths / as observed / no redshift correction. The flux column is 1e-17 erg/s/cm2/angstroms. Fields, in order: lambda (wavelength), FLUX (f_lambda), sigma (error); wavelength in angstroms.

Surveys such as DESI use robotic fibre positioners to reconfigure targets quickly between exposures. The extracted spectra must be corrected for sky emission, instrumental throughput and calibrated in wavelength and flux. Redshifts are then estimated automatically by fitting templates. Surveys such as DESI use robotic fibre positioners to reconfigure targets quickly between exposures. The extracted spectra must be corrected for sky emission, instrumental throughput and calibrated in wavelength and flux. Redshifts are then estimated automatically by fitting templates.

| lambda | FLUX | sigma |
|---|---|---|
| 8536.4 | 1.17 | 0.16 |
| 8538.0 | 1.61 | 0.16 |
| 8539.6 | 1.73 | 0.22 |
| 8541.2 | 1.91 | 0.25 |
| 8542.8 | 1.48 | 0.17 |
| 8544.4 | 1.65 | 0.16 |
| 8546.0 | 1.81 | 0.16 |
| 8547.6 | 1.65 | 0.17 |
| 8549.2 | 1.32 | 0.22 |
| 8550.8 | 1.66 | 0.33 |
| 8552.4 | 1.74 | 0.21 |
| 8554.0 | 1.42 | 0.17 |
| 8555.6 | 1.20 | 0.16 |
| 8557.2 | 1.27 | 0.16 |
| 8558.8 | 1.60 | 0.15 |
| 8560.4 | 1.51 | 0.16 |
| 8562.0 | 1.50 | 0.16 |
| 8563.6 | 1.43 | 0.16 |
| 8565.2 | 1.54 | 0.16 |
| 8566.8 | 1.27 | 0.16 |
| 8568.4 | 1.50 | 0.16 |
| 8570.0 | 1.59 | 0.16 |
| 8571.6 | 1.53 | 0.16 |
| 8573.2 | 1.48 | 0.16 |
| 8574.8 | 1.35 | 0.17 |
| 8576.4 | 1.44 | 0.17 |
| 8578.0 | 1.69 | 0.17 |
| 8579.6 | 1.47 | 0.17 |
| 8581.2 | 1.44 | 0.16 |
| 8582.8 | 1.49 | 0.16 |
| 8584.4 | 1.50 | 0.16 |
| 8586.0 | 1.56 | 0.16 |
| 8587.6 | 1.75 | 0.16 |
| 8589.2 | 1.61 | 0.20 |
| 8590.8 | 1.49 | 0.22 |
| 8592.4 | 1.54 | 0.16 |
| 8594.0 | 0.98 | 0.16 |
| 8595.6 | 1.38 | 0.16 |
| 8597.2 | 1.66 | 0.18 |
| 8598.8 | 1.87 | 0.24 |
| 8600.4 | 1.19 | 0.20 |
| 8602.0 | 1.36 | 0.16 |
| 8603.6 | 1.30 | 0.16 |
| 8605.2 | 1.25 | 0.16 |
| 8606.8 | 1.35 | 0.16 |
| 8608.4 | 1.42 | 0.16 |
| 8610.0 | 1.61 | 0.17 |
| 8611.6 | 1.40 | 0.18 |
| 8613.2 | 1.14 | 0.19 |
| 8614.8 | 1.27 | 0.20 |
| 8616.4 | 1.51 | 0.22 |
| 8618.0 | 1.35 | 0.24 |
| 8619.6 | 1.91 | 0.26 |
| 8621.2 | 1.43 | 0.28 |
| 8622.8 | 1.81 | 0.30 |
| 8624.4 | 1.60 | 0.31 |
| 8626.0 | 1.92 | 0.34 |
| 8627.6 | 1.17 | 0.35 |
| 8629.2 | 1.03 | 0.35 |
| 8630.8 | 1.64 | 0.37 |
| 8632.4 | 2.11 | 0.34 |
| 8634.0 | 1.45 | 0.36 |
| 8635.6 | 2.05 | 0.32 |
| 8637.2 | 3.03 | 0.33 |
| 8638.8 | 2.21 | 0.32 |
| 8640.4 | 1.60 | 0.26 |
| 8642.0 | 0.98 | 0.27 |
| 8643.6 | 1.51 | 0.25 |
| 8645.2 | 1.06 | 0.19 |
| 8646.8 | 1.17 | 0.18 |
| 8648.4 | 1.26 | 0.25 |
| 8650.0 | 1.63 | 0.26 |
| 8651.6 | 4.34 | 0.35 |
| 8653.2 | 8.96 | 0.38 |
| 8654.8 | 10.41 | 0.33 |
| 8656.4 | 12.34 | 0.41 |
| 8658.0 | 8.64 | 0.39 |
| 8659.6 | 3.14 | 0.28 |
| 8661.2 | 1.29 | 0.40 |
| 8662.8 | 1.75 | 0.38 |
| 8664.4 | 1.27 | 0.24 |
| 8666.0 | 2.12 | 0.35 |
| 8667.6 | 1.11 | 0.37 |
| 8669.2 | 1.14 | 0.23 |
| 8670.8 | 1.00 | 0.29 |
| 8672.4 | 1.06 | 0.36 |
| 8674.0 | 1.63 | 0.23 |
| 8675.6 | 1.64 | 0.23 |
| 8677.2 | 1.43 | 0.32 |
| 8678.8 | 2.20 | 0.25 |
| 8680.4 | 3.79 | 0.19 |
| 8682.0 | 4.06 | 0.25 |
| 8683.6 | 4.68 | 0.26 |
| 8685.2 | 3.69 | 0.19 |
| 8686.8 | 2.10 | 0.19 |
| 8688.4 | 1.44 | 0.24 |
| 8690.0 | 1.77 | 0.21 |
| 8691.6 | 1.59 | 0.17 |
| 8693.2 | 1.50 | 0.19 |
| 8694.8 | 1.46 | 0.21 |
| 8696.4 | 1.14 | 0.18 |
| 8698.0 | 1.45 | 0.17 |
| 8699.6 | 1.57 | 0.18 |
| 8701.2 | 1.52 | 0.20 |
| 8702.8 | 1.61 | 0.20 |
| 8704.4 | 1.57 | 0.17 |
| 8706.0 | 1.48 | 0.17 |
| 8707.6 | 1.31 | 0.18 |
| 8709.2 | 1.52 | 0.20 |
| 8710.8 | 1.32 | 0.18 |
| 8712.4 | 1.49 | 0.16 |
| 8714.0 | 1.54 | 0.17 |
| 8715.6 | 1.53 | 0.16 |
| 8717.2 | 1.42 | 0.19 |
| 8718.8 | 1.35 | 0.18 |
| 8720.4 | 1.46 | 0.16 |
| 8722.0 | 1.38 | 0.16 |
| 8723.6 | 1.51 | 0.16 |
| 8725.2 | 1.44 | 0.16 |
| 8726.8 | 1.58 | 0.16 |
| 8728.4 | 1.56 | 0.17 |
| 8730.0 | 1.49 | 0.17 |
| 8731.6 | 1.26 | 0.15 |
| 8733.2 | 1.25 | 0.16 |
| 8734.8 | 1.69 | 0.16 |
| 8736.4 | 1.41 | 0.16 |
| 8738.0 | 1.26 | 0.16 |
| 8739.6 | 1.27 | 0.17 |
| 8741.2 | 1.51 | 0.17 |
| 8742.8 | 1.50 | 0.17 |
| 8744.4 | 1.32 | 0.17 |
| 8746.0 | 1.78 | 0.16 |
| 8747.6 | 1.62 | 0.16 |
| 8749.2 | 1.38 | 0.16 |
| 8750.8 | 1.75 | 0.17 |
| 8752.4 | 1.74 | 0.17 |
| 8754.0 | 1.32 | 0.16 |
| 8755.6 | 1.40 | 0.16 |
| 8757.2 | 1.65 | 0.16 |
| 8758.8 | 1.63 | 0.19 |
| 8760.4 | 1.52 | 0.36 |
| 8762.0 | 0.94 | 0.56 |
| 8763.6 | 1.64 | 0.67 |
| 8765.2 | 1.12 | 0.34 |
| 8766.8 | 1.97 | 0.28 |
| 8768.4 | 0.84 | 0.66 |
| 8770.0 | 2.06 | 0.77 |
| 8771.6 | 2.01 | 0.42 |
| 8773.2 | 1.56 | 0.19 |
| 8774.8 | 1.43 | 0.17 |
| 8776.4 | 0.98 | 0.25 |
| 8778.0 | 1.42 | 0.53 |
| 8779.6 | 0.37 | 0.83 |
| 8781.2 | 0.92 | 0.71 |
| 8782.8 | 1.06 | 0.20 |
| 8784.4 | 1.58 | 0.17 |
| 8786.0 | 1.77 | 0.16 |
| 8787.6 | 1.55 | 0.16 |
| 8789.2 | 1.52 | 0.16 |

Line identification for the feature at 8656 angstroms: H-alpha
